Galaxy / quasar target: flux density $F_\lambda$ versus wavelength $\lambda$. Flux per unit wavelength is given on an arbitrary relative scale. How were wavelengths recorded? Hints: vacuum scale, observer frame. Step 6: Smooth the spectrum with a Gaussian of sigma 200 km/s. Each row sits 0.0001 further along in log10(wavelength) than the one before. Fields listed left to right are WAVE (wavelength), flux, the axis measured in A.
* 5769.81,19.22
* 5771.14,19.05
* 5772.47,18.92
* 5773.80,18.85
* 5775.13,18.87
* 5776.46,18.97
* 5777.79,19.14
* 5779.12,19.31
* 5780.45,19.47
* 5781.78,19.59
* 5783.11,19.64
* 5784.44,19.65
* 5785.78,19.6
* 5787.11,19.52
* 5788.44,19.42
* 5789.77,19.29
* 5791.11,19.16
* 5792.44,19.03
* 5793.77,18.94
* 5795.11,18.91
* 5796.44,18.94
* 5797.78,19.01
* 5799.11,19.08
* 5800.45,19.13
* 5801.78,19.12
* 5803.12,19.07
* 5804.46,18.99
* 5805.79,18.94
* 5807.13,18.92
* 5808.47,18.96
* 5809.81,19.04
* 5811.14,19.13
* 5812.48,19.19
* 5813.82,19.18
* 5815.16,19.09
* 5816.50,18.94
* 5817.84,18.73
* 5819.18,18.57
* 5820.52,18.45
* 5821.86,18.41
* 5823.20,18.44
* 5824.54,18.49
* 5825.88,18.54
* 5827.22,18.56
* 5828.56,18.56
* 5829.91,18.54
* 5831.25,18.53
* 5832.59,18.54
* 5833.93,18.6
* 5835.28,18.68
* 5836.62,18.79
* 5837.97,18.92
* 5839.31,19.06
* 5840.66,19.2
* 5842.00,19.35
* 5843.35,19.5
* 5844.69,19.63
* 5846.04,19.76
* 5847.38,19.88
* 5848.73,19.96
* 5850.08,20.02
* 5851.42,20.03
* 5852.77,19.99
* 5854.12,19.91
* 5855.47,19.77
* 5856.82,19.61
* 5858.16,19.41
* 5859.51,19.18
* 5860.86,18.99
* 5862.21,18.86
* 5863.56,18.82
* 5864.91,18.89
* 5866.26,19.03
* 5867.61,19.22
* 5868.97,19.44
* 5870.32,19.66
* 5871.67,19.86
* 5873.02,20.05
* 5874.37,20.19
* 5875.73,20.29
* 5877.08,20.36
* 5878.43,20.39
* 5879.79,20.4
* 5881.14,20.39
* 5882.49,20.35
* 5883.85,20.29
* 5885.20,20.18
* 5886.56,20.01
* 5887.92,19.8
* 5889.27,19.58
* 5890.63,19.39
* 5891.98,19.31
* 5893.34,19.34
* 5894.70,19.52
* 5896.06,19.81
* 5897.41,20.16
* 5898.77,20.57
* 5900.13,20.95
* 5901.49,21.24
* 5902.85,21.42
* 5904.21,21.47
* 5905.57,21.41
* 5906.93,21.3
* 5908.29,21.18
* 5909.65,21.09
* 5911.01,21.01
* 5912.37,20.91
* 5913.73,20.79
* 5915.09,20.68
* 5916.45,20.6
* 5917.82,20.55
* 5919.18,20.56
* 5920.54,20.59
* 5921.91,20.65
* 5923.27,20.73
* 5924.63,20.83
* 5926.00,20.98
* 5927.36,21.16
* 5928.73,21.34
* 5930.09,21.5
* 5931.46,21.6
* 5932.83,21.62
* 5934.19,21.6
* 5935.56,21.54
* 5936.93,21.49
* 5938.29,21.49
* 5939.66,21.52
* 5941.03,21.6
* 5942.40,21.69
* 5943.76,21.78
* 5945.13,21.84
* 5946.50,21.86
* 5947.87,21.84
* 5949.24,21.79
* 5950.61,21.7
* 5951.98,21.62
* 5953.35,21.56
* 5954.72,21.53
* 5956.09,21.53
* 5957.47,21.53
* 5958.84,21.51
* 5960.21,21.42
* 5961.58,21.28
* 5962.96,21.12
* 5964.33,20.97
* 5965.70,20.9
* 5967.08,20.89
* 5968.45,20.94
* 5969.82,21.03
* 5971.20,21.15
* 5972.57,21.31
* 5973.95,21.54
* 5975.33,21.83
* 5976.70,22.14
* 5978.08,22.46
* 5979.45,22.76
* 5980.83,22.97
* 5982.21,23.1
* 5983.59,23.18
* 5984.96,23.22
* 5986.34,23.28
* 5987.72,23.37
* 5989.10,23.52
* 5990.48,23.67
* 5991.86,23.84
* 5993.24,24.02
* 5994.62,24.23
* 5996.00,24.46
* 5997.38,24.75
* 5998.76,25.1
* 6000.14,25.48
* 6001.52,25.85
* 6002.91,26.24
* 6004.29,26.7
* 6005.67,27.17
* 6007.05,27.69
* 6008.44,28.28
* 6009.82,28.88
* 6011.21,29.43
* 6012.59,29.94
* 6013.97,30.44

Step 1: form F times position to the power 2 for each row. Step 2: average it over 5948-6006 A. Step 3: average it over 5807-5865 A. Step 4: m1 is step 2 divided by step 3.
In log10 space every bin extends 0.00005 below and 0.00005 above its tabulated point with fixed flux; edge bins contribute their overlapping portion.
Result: 1.25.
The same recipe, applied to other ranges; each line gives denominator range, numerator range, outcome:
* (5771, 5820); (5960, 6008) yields 1.30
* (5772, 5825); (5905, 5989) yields 1.19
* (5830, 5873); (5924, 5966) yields 1.15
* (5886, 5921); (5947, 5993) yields 1.10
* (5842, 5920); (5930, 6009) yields 1.17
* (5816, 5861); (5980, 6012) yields 1.39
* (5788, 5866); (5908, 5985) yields 1.17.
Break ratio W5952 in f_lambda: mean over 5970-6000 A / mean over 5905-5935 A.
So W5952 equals 1.10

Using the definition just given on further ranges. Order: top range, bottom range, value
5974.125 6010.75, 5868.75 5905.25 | 1.22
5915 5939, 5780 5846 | 1.11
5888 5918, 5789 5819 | 1.08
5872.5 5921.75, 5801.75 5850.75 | 1.08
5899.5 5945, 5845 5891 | 1.07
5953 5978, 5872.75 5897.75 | 1.07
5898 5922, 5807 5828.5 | 1.11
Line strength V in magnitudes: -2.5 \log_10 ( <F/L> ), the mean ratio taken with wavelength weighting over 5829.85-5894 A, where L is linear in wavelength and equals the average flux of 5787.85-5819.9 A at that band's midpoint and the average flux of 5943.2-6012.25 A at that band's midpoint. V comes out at 0.05 mag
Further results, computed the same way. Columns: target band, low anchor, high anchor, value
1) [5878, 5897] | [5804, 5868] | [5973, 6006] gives 0.04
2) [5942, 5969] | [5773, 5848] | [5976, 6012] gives 0.10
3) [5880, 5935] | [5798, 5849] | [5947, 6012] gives 0.03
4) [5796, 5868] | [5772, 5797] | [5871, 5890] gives 0.03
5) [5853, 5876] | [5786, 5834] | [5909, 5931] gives 0.02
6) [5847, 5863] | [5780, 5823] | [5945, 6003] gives 0.03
